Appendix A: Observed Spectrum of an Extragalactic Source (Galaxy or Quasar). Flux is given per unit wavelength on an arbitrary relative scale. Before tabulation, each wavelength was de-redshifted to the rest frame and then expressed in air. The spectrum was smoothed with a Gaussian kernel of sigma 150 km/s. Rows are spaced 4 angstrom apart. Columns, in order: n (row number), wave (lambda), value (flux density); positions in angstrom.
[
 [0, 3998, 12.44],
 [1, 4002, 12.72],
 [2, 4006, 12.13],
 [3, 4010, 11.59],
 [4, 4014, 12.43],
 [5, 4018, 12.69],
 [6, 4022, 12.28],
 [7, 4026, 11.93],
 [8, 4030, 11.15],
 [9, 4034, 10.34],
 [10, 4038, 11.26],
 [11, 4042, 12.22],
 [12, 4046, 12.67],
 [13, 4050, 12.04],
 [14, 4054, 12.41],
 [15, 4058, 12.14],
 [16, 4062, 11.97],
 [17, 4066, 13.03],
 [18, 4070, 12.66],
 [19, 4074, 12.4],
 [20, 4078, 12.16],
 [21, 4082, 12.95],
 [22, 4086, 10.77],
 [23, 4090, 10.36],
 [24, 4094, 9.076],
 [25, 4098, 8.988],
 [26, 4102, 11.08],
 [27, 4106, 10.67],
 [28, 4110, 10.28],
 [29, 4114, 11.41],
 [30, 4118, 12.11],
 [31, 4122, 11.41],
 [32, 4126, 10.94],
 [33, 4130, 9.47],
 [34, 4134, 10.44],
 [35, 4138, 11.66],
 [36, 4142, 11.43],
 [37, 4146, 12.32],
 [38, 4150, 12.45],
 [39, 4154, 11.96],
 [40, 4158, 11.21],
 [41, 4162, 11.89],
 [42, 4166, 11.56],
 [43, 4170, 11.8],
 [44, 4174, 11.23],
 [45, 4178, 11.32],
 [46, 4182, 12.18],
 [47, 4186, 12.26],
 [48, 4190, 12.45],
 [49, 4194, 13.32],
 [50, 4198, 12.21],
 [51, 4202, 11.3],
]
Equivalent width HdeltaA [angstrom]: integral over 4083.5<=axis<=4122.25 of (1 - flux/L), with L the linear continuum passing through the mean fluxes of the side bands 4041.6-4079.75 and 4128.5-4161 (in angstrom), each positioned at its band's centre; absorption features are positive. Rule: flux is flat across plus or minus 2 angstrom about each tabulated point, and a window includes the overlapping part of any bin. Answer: 4.2 angstrom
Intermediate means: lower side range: 12.4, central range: 10.6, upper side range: 11.4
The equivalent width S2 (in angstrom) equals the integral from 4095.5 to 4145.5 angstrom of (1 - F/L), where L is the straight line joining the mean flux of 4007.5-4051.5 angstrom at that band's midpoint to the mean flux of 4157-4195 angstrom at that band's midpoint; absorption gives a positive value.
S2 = 4.38 angstrom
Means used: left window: 11.9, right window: 11.9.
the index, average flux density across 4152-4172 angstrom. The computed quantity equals 11.7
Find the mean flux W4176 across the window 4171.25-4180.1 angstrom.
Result 11.3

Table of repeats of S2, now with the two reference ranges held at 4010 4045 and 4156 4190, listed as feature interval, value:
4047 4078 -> -1.6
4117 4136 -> 1.5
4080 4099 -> 2.0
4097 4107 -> 1.2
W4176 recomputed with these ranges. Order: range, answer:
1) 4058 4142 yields 11.2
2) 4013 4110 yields 11.6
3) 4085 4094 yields 10.2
